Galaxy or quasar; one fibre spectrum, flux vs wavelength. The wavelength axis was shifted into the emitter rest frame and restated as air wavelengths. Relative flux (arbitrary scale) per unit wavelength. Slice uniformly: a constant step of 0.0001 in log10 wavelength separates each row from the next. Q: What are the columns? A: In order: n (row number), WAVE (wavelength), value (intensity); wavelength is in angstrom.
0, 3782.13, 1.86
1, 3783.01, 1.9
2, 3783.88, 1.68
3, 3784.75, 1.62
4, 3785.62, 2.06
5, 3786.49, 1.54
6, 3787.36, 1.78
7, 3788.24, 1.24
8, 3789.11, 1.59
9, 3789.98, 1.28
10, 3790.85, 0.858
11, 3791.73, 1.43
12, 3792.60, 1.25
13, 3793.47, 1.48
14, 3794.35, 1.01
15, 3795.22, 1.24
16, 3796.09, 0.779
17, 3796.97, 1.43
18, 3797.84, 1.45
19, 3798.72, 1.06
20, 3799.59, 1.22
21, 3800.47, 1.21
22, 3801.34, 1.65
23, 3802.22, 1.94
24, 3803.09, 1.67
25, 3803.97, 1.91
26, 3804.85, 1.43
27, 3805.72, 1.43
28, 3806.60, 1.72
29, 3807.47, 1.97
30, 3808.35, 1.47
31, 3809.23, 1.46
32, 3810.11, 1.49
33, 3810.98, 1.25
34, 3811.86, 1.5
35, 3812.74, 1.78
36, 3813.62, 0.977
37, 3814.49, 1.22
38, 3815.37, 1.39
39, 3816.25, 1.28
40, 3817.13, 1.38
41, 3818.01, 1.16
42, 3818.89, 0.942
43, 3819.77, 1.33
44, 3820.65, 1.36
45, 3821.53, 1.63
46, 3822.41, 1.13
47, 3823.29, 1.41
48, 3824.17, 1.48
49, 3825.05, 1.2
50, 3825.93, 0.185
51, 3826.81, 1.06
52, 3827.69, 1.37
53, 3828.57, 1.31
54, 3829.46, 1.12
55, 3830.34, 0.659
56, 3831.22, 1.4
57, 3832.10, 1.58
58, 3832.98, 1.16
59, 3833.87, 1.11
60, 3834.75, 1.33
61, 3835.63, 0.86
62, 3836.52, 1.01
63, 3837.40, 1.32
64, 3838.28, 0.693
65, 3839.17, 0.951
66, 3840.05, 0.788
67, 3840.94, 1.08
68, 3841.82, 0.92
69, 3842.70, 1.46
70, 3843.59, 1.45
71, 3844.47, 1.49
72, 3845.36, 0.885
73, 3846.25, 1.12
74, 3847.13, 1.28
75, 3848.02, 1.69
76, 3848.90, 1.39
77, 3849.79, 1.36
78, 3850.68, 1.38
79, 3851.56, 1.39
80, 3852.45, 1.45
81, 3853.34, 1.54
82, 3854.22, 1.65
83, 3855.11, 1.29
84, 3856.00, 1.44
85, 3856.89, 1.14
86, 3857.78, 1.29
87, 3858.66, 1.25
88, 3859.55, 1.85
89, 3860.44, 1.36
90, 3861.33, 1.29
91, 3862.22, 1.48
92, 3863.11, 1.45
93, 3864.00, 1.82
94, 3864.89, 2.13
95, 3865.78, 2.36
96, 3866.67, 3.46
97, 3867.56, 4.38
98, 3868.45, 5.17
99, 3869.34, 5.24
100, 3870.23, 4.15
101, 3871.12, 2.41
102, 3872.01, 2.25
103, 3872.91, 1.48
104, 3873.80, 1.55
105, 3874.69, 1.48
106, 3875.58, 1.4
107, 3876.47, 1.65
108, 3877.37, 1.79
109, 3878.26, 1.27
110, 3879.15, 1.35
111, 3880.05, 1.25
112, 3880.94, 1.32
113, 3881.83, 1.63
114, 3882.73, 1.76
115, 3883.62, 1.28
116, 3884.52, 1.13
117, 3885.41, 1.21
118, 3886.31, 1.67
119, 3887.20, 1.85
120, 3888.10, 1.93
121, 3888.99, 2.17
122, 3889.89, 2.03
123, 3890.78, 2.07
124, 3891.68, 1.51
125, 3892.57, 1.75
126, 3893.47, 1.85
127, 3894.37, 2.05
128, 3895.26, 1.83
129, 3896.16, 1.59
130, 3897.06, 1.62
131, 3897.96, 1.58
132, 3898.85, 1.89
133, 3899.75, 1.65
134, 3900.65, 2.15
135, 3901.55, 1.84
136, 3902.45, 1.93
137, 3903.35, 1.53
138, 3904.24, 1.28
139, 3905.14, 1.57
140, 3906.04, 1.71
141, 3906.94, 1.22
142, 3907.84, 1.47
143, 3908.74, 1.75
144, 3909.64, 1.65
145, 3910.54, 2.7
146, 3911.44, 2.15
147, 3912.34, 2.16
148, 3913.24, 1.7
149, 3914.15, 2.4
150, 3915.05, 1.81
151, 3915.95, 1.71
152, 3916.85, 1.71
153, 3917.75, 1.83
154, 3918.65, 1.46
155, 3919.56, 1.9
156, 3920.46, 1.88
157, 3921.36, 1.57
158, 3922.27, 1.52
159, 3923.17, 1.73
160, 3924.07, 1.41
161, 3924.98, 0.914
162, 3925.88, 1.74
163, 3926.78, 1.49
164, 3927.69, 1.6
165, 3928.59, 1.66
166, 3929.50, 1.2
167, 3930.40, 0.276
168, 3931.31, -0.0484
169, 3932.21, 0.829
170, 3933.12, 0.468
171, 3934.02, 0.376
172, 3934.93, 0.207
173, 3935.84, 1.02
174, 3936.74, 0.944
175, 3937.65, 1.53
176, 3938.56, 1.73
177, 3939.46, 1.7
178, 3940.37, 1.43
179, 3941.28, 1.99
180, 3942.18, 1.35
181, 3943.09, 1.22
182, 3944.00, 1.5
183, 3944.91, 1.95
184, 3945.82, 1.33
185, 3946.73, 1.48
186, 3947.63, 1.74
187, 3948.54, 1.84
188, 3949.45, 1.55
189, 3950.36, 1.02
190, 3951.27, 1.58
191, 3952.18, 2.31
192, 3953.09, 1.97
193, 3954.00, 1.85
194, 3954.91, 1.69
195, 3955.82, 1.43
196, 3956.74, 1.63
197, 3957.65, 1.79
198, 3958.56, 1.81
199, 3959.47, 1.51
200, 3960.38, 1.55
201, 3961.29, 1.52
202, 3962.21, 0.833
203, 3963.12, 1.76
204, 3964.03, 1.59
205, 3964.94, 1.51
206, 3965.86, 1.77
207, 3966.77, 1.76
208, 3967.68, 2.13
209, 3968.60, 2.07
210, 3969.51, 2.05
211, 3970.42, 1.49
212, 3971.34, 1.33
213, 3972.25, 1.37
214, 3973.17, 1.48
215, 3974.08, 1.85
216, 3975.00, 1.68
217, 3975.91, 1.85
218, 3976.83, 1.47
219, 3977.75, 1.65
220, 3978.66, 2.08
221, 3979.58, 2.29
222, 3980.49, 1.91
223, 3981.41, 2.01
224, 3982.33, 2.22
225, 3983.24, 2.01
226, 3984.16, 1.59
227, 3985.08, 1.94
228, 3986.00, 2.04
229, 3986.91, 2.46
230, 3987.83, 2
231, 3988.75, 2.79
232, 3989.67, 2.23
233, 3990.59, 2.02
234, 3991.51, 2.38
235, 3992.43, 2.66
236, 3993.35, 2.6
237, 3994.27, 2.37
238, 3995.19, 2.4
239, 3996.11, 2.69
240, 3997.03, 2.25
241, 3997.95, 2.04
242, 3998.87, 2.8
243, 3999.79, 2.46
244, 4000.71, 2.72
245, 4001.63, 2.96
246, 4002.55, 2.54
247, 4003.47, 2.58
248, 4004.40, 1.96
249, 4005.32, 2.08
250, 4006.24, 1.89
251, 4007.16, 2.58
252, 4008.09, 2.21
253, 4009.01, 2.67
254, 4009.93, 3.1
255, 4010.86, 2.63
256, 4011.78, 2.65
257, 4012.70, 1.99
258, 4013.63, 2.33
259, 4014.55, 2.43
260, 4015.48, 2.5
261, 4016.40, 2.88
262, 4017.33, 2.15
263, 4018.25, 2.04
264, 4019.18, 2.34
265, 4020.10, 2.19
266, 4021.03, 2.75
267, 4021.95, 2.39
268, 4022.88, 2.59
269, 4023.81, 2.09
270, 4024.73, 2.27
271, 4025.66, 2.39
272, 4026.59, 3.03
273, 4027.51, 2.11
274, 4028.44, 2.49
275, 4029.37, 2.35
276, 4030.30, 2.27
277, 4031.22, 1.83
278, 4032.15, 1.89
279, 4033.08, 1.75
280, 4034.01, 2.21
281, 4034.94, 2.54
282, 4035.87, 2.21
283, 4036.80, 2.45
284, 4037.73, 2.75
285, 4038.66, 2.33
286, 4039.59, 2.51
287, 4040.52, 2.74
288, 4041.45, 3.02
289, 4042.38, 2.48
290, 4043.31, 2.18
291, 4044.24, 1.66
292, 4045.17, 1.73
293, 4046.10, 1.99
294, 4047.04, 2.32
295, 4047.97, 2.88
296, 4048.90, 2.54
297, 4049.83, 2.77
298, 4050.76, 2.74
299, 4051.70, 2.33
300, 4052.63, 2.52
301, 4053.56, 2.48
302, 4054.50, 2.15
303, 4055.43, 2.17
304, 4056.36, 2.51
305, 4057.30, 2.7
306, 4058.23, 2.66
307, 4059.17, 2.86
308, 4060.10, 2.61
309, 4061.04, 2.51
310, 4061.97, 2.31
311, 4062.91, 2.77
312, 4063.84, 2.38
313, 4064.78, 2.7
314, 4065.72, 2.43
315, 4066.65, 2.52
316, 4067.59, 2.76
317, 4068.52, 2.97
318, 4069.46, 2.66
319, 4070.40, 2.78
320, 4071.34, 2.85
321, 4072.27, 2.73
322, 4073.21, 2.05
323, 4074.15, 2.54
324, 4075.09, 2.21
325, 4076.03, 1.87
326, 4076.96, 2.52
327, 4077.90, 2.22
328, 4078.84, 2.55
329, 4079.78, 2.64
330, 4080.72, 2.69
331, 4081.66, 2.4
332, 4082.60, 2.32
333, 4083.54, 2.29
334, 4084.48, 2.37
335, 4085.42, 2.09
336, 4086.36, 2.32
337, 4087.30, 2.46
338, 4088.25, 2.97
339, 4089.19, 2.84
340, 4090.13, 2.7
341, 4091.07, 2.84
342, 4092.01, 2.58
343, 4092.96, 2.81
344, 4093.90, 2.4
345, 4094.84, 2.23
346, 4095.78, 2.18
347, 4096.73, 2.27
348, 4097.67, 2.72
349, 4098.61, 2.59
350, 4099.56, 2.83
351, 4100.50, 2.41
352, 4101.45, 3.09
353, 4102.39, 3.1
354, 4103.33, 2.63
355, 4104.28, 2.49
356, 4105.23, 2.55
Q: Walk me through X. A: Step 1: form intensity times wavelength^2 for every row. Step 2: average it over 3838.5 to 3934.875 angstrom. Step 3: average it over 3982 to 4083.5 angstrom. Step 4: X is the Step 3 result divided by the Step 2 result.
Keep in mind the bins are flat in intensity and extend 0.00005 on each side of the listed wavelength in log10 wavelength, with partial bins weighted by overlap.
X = 1.6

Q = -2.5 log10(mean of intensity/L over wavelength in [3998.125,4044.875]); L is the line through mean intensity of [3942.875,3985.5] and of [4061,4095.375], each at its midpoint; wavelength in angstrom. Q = -0.139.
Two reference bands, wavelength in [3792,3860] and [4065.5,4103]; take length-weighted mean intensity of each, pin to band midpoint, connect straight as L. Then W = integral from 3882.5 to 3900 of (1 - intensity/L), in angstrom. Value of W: -1.11 angstrom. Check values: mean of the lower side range 1.3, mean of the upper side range 2.55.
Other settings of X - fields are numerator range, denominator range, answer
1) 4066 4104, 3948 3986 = 1.56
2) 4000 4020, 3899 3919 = 1.43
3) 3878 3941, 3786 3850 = 1.25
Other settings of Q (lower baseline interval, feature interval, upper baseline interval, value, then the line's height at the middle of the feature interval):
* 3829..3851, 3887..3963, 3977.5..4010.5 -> 0.13 mag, 1.81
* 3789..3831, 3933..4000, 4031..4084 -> 0.15 mag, 2.03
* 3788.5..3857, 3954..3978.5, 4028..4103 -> 0.21 mag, 1.99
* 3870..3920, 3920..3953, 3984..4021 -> 0.44 mag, 2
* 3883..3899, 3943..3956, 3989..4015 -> 0.26 mag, 2.1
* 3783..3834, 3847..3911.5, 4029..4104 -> -0.11 mag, 1.67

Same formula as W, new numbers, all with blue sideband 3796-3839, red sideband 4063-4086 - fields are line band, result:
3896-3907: 0.1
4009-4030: -2.0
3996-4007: -1.3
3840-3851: 1.3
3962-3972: 1.6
